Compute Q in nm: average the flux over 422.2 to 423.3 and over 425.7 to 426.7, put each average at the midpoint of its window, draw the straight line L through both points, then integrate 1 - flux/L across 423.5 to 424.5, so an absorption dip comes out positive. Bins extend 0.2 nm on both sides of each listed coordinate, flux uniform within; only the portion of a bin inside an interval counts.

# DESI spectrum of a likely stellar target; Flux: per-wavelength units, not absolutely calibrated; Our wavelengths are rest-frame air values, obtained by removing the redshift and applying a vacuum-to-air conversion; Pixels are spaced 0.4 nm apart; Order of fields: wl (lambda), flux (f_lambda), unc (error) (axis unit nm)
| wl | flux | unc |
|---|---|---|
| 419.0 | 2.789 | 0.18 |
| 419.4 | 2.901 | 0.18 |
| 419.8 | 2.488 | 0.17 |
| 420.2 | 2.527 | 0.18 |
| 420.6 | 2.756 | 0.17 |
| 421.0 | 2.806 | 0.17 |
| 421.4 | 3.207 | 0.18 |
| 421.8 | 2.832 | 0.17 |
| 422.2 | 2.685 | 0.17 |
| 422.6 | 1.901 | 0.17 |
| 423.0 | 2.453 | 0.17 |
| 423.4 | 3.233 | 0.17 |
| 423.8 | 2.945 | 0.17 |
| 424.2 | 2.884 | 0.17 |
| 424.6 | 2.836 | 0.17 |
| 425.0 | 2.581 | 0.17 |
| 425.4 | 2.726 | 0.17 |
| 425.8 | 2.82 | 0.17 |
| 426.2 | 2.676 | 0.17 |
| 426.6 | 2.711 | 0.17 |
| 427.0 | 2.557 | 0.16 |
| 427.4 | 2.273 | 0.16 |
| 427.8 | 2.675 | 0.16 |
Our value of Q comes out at -0.18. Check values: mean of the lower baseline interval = 2.37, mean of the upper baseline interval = 2.73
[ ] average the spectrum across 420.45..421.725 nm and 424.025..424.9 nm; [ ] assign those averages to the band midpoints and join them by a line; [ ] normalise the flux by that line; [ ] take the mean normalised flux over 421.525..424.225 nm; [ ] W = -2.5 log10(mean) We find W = 0.06 mag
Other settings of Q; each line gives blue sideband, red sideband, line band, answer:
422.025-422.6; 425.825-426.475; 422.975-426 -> -0.29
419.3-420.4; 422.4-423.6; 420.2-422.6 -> -0.16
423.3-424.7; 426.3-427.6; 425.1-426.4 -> -0.01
